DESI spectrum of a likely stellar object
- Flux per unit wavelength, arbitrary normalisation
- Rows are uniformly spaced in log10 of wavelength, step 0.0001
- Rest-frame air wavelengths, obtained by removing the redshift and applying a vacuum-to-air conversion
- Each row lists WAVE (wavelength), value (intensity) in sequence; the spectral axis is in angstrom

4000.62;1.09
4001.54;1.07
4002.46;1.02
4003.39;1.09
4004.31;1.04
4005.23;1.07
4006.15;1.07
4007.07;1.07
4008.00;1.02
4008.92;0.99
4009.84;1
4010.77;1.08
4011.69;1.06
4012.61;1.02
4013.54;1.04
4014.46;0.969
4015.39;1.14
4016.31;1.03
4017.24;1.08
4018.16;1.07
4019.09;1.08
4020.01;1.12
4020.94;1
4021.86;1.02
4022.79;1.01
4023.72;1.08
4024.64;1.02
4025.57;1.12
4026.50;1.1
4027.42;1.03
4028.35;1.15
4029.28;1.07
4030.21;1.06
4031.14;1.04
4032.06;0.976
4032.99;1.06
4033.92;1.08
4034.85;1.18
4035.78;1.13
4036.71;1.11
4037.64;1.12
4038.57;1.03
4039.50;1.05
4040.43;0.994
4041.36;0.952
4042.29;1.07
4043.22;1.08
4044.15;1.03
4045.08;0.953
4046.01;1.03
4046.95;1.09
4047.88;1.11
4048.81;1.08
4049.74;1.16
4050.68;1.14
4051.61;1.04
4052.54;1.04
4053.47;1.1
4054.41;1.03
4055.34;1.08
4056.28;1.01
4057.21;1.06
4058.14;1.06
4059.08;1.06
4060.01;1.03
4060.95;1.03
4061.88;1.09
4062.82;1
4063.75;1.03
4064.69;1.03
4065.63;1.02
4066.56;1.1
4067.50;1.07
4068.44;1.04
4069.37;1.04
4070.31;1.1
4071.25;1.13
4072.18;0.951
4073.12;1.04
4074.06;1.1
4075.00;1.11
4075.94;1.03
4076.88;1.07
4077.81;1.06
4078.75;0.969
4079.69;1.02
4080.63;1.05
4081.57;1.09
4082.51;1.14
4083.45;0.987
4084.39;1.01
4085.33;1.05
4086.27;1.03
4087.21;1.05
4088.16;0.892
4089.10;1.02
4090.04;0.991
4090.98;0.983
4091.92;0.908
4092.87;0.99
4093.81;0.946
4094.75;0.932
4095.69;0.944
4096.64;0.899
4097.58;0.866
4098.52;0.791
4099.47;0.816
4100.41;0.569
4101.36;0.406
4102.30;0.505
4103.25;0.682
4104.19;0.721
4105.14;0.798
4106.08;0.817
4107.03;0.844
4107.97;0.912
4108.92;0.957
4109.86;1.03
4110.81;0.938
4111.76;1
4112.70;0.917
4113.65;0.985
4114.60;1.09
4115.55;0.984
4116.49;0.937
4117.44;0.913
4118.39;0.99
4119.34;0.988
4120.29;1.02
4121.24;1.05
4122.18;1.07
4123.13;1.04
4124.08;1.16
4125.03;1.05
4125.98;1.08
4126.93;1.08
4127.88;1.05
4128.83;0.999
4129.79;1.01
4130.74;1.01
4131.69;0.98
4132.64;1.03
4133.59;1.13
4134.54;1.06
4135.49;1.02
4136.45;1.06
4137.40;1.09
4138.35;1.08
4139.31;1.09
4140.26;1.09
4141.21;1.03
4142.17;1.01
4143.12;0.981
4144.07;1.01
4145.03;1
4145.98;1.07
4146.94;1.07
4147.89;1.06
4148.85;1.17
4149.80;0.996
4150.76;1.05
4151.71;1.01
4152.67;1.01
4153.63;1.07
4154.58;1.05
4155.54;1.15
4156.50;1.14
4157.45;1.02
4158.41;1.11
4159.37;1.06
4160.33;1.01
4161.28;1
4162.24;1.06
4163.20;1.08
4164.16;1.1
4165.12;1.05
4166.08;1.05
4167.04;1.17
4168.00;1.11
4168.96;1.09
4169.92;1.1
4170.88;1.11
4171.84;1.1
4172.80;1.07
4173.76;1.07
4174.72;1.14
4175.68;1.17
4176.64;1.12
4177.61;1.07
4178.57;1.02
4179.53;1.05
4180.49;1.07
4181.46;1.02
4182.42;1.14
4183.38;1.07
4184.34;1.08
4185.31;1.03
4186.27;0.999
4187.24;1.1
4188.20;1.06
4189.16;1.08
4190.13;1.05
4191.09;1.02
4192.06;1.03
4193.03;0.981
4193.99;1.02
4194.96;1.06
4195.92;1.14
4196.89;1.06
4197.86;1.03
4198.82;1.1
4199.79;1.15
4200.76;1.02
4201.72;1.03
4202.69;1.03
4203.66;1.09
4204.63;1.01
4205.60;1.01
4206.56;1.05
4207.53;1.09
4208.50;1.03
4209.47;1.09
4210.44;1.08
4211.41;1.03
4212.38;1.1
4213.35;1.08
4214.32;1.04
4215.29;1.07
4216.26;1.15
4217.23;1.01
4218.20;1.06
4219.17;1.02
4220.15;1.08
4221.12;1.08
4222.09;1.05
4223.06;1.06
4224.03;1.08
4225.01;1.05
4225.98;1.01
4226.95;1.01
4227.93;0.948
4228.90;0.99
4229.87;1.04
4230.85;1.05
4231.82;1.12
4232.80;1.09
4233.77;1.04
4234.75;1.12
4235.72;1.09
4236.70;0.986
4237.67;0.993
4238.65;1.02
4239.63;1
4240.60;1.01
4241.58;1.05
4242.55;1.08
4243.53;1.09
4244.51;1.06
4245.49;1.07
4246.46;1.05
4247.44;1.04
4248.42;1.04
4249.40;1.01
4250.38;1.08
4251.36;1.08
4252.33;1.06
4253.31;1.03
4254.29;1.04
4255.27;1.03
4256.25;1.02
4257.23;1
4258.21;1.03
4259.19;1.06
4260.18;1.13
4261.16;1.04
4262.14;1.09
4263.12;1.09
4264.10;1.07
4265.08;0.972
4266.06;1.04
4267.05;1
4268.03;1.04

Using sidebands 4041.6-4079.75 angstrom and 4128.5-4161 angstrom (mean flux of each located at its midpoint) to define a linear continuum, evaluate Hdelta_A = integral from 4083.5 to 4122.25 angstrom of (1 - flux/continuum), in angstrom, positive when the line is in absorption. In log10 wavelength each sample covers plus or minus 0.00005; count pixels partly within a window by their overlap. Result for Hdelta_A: 5.4 angstrom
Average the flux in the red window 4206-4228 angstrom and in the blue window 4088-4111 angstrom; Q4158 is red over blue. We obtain 1.25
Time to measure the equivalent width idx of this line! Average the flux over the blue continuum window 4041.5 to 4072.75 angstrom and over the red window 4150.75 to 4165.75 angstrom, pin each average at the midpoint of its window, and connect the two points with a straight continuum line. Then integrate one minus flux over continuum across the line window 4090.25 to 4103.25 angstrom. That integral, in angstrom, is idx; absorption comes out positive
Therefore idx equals 3.0 angstrom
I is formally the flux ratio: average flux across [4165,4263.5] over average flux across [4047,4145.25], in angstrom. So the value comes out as 1.1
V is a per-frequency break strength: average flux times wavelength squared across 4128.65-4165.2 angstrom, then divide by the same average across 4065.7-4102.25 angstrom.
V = 1.11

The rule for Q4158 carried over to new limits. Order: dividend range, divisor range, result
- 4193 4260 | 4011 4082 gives 0.99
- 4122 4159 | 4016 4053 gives 0.99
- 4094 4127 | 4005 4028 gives 0.86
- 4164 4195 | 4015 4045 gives 1.01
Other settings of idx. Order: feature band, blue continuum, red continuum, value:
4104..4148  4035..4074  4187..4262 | 2.0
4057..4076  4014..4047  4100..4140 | -0.7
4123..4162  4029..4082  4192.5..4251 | 0.0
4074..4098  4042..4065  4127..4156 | 1.1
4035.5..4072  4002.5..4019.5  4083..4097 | -1.8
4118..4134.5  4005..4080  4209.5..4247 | 0.2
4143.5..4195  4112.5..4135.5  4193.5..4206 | -1.0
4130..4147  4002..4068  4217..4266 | 0.1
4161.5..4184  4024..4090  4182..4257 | -0.7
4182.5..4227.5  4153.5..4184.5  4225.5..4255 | 0.3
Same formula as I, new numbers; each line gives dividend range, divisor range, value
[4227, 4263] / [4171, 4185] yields 0.96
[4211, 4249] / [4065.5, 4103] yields 1.09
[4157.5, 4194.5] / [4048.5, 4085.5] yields 1.01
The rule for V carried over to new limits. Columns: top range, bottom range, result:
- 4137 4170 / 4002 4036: 1.07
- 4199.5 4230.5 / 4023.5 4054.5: 1.07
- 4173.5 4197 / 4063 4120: 1.17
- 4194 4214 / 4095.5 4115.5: 1.34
